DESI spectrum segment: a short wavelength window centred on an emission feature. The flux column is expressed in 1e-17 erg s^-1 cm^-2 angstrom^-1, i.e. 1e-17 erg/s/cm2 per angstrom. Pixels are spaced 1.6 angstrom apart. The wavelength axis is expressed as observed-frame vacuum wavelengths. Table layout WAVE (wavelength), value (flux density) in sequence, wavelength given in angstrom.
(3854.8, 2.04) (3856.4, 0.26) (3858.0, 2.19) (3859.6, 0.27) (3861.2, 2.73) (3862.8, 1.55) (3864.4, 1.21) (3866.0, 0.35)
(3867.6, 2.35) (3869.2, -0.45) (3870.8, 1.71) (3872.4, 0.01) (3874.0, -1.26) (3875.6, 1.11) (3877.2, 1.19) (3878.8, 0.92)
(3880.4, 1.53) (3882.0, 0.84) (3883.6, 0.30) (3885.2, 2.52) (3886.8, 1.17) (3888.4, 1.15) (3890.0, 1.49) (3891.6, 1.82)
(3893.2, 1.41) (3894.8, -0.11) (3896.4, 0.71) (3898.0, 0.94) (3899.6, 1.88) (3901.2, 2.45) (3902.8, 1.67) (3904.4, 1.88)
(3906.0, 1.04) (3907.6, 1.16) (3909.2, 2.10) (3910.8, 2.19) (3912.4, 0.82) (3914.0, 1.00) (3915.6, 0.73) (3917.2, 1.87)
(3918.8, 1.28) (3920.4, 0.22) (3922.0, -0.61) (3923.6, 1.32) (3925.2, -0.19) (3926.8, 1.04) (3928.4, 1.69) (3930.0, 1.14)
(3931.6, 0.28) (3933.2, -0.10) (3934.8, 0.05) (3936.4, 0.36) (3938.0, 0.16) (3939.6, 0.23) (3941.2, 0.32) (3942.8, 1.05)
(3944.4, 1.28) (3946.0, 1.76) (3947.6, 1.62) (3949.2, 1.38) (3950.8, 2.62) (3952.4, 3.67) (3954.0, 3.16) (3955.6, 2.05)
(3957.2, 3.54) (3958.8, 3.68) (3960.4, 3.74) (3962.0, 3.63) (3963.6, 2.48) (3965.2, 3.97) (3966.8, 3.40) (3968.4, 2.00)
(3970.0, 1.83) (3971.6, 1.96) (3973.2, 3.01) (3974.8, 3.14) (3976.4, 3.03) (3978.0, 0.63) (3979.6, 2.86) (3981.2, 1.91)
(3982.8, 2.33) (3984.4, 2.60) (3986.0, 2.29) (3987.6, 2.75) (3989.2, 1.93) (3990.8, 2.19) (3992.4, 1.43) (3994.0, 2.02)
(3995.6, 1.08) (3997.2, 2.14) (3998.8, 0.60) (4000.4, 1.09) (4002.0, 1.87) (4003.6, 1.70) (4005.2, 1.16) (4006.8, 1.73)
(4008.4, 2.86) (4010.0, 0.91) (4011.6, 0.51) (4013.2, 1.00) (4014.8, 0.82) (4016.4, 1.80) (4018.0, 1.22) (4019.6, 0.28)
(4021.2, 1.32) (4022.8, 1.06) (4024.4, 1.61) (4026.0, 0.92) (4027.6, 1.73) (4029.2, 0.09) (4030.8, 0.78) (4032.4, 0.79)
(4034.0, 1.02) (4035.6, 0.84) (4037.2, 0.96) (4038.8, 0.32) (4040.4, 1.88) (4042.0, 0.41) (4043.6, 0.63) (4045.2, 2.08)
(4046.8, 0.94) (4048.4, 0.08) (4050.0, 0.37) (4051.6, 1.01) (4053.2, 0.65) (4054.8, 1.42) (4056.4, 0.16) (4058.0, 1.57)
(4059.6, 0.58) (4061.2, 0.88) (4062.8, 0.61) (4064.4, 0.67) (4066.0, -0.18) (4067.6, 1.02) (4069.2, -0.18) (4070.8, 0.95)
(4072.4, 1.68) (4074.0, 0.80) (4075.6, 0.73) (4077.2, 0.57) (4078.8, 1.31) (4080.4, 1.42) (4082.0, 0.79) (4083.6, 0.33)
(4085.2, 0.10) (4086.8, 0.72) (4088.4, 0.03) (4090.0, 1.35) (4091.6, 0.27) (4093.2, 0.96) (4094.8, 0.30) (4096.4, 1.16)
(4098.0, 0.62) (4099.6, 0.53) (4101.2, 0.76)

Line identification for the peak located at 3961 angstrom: C IV 1549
